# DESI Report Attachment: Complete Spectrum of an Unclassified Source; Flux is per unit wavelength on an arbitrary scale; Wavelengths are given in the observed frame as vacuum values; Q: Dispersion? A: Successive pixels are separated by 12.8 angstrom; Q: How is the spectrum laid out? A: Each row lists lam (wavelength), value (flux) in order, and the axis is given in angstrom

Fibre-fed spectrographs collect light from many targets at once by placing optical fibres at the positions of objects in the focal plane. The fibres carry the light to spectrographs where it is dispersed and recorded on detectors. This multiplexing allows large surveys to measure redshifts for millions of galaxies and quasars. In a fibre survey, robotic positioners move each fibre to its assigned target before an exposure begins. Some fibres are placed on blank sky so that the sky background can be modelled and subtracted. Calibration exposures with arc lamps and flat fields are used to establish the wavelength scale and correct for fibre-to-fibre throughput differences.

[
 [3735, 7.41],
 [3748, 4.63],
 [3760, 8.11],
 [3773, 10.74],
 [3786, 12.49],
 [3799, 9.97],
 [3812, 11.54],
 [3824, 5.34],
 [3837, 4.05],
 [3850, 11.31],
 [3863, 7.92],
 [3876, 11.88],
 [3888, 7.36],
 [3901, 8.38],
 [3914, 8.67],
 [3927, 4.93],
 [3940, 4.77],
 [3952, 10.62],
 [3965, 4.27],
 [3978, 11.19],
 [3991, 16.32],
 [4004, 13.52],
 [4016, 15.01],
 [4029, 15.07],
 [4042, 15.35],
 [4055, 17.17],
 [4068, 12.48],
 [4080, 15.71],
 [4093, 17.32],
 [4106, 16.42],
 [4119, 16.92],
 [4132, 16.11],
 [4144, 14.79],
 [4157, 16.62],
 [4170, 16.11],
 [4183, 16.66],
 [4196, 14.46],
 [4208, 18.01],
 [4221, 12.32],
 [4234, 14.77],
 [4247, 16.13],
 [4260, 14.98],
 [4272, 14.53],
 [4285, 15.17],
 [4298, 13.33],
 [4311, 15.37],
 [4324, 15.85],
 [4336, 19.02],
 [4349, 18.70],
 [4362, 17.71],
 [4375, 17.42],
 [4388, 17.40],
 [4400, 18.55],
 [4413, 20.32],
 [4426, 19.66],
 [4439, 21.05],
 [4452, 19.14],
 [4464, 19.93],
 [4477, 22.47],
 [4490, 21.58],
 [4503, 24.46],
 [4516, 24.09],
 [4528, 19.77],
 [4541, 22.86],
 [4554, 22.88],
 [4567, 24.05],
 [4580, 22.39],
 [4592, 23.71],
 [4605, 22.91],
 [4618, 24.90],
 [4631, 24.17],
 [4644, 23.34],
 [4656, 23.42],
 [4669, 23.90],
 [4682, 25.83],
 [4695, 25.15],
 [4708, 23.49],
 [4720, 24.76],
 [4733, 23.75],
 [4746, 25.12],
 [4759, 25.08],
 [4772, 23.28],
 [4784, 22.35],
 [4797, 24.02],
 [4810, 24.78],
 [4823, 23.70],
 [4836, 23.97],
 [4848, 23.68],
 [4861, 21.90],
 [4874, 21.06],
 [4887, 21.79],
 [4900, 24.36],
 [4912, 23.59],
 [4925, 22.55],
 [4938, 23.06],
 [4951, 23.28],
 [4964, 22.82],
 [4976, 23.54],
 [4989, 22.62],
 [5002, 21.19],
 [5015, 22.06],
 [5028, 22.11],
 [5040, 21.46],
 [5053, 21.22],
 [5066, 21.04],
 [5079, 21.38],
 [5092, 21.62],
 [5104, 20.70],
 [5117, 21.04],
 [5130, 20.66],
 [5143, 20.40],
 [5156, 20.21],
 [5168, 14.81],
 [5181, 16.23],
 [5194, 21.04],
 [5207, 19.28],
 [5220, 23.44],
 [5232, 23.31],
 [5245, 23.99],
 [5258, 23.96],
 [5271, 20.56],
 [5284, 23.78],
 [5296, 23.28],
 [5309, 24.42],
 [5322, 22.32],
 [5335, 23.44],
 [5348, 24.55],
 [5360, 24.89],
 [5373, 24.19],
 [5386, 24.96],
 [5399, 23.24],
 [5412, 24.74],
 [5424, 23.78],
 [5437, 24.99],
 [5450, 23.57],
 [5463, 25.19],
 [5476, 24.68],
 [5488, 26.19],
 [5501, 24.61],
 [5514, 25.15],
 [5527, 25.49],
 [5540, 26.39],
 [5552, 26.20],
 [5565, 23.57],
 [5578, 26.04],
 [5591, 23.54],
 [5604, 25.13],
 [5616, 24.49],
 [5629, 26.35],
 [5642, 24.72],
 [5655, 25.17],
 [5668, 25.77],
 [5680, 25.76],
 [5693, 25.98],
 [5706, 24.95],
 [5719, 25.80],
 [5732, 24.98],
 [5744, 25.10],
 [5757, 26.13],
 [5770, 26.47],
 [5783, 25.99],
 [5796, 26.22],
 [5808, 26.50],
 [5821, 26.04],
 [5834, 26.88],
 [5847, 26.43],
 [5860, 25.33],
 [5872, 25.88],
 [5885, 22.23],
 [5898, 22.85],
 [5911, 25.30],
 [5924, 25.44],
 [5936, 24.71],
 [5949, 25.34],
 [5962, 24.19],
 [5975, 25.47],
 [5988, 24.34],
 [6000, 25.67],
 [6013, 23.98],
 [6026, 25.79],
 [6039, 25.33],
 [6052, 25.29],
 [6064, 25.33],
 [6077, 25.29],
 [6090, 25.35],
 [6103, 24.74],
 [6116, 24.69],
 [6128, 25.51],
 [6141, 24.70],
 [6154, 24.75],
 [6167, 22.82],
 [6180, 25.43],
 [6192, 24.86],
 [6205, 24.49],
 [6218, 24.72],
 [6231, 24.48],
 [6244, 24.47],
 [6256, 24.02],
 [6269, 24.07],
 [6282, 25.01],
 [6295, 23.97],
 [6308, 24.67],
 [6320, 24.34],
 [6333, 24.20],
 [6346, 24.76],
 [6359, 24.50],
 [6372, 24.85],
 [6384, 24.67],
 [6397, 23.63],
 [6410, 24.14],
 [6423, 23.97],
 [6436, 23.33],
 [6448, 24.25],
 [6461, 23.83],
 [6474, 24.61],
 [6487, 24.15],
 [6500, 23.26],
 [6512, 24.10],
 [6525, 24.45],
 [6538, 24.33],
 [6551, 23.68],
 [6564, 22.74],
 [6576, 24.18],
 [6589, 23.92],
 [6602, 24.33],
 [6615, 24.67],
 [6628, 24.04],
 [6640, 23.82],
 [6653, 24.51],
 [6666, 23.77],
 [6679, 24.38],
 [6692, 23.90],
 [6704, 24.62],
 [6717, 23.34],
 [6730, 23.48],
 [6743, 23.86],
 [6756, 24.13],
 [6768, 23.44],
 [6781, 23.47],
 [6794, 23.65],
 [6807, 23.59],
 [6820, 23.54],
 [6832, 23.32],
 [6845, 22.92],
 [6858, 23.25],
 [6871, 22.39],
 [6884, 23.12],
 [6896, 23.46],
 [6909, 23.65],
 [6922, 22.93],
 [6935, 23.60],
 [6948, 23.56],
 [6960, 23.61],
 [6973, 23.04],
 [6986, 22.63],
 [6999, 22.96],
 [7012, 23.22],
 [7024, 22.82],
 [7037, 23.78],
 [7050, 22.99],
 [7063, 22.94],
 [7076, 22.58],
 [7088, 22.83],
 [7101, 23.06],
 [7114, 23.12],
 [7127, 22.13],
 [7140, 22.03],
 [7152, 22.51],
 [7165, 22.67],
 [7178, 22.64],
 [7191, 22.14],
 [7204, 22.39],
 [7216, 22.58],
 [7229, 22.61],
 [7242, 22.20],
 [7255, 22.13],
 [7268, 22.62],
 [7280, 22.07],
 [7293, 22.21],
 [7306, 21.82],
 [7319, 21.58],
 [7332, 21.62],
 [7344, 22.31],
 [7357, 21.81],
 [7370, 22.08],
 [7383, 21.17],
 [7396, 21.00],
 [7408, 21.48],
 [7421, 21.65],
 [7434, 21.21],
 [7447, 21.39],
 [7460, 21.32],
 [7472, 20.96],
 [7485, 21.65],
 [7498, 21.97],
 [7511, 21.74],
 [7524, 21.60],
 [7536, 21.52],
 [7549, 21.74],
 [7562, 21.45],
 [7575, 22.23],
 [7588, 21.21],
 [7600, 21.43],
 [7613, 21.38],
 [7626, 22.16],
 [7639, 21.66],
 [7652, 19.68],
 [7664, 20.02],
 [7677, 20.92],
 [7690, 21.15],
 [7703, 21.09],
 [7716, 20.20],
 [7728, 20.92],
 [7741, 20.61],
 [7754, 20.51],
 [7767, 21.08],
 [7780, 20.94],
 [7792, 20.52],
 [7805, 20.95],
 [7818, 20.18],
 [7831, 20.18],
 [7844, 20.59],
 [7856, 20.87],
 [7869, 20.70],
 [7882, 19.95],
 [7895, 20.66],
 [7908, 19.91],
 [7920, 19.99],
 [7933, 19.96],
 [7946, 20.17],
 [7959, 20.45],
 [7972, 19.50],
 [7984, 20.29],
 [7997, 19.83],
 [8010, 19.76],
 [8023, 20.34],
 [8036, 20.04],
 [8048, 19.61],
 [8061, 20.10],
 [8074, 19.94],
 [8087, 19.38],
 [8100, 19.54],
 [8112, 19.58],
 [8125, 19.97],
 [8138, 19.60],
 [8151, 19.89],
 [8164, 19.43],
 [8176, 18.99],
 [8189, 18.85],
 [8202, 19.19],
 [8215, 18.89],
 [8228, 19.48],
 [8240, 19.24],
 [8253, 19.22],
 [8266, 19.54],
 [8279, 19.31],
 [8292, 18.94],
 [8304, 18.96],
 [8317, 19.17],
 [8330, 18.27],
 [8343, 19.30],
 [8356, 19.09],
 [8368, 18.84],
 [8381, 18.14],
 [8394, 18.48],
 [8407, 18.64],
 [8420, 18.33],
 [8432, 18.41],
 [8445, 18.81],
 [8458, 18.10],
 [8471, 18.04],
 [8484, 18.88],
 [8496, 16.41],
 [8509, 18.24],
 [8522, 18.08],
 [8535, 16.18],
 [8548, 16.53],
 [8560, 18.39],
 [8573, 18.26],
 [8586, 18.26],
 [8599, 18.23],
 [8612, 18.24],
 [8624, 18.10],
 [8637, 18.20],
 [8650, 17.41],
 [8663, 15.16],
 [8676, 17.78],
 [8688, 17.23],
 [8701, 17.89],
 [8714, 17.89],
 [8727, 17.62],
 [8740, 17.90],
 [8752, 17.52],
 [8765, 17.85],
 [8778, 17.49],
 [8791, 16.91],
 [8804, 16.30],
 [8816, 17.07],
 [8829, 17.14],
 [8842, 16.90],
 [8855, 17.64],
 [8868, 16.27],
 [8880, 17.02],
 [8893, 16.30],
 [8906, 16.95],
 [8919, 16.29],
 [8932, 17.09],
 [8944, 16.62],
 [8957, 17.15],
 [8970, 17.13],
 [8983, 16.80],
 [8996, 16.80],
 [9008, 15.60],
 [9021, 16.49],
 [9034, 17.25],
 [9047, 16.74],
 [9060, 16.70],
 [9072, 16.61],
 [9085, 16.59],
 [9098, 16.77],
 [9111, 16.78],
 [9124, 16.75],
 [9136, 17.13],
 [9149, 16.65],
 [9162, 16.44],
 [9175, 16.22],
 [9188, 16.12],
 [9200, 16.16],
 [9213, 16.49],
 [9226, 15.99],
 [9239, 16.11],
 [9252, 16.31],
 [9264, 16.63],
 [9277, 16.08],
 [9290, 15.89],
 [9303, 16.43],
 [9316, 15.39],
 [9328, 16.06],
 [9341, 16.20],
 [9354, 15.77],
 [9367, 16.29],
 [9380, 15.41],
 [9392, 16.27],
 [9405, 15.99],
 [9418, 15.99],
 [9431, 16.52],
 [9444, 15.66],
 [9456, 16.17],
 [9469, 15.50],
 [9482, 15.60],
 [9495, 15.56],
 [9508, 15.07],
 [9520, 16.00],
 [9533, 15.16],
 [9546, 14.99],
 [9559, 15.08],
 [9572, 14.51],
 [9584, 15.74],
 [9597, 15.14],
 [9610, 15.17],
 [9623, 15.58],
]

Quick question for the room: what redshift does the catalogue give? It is 0.00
